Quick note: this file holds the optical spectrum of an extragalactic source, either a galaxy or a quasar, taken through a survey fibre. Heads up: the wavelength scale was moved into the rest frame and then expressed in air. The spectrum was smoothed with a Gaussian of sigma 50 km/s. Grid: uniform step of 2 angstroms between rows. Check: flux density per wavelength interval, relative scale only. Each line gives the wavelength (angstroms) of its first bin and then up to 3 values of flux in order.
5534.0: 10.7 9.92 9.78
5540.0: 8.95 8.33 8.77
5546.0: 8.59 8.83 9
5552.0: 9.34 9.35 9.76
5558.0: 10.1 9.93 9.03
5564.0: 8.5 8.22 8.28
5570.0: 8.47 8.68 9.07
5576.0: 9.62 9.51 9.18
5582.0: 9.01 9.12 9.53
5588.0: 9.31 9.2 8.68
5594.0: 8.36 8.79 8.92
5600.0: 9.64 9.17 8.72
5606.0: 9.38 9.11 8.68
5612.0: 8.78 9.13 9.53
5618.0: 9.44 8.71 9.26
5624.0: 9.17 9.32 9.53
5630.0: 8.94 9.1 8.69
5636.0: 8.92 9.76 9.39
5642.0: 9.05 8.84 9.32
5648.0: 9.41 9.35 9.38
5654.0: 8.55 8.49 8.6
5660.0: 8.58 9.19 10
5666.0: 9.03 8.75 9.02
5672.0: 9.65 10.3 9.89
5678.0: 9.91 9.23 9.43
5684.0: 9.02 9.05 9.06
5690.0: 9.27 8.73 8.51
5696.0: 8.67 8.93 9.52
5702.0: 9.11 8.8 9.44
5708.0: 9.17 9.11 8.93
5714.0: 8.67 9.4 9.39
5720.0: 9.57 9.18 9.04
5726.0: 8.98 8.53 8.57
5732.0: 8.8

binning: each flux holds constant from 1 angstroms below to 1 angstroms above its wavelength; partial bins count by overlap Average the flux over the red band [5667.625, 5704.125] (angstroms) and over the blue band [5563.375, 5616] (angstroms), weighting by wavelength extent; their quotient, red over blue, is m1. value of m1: 1.0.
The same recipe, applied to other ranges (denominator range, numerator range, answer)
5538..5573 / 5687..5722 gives 1.01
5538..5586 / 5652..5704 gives 1.01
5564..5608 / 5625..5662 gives 1.01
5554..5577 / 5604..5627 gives 1.01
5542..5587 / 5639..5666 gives 1.00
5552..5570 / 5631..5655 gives 1.00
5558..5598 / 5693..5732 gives 1.00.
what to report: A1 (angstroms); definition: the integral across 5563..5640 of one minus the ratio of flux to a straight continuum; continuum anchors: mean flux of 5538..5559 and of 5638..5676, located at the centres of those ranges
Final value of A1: 1.0 angstroms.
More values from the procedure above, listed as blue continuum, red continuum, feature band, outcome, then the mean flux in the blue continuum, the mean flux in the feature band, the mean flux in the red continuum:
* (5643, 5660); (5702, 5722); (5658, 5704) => -0.7 angstroms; 8.97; 9.2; 9.16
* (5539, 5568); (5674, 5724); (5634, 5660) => 0.2 angstroms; 9.02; 9.05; 9.19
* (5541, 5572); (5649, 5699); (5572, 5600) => -0.3 angstroms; 8.96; 9.1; 9.14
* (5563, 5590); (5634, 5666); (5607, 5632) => -0.2 angstroms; 8.97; 9.13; 9.11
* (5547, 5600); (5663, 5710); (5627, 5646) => 0.0 angstroms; 9.08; 9.15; 9.24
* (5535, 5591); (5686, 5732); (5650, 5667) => 0.1 angstroms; 9.12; 9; 9.02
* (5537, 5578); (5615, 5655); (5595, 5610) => 0.1 angstroms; 9.04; 9.08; 9.18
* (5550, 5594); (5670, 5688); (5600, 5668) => 1.7 angstroms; 9.12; 9.11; 9.5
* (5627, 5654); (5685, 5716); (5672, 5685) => -0.8 angstroms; 9.18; 9.63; 9.01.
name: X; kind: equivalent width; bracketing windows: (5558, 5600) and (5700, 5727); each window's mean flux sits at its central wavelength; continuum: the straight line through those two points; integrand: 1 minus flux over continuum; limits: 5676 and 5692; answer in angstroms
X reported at -0.3 angstroms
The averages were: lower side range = 9.01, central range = 9.29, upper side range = 9.15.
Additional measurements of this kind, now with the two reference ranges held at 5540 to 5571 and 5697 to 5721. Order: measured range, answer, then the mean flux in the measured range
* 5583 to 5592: -0.21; 9.22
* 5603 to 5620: -0.06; 9.07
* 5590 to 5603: 0.11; 8.95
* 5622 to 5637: -0.07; 9.11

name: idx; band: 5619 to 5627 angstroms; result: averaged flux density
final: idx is 9.12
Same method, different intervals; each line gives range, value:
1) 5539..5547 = 8.66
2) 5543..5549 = 8.73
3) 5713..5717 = 9.04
